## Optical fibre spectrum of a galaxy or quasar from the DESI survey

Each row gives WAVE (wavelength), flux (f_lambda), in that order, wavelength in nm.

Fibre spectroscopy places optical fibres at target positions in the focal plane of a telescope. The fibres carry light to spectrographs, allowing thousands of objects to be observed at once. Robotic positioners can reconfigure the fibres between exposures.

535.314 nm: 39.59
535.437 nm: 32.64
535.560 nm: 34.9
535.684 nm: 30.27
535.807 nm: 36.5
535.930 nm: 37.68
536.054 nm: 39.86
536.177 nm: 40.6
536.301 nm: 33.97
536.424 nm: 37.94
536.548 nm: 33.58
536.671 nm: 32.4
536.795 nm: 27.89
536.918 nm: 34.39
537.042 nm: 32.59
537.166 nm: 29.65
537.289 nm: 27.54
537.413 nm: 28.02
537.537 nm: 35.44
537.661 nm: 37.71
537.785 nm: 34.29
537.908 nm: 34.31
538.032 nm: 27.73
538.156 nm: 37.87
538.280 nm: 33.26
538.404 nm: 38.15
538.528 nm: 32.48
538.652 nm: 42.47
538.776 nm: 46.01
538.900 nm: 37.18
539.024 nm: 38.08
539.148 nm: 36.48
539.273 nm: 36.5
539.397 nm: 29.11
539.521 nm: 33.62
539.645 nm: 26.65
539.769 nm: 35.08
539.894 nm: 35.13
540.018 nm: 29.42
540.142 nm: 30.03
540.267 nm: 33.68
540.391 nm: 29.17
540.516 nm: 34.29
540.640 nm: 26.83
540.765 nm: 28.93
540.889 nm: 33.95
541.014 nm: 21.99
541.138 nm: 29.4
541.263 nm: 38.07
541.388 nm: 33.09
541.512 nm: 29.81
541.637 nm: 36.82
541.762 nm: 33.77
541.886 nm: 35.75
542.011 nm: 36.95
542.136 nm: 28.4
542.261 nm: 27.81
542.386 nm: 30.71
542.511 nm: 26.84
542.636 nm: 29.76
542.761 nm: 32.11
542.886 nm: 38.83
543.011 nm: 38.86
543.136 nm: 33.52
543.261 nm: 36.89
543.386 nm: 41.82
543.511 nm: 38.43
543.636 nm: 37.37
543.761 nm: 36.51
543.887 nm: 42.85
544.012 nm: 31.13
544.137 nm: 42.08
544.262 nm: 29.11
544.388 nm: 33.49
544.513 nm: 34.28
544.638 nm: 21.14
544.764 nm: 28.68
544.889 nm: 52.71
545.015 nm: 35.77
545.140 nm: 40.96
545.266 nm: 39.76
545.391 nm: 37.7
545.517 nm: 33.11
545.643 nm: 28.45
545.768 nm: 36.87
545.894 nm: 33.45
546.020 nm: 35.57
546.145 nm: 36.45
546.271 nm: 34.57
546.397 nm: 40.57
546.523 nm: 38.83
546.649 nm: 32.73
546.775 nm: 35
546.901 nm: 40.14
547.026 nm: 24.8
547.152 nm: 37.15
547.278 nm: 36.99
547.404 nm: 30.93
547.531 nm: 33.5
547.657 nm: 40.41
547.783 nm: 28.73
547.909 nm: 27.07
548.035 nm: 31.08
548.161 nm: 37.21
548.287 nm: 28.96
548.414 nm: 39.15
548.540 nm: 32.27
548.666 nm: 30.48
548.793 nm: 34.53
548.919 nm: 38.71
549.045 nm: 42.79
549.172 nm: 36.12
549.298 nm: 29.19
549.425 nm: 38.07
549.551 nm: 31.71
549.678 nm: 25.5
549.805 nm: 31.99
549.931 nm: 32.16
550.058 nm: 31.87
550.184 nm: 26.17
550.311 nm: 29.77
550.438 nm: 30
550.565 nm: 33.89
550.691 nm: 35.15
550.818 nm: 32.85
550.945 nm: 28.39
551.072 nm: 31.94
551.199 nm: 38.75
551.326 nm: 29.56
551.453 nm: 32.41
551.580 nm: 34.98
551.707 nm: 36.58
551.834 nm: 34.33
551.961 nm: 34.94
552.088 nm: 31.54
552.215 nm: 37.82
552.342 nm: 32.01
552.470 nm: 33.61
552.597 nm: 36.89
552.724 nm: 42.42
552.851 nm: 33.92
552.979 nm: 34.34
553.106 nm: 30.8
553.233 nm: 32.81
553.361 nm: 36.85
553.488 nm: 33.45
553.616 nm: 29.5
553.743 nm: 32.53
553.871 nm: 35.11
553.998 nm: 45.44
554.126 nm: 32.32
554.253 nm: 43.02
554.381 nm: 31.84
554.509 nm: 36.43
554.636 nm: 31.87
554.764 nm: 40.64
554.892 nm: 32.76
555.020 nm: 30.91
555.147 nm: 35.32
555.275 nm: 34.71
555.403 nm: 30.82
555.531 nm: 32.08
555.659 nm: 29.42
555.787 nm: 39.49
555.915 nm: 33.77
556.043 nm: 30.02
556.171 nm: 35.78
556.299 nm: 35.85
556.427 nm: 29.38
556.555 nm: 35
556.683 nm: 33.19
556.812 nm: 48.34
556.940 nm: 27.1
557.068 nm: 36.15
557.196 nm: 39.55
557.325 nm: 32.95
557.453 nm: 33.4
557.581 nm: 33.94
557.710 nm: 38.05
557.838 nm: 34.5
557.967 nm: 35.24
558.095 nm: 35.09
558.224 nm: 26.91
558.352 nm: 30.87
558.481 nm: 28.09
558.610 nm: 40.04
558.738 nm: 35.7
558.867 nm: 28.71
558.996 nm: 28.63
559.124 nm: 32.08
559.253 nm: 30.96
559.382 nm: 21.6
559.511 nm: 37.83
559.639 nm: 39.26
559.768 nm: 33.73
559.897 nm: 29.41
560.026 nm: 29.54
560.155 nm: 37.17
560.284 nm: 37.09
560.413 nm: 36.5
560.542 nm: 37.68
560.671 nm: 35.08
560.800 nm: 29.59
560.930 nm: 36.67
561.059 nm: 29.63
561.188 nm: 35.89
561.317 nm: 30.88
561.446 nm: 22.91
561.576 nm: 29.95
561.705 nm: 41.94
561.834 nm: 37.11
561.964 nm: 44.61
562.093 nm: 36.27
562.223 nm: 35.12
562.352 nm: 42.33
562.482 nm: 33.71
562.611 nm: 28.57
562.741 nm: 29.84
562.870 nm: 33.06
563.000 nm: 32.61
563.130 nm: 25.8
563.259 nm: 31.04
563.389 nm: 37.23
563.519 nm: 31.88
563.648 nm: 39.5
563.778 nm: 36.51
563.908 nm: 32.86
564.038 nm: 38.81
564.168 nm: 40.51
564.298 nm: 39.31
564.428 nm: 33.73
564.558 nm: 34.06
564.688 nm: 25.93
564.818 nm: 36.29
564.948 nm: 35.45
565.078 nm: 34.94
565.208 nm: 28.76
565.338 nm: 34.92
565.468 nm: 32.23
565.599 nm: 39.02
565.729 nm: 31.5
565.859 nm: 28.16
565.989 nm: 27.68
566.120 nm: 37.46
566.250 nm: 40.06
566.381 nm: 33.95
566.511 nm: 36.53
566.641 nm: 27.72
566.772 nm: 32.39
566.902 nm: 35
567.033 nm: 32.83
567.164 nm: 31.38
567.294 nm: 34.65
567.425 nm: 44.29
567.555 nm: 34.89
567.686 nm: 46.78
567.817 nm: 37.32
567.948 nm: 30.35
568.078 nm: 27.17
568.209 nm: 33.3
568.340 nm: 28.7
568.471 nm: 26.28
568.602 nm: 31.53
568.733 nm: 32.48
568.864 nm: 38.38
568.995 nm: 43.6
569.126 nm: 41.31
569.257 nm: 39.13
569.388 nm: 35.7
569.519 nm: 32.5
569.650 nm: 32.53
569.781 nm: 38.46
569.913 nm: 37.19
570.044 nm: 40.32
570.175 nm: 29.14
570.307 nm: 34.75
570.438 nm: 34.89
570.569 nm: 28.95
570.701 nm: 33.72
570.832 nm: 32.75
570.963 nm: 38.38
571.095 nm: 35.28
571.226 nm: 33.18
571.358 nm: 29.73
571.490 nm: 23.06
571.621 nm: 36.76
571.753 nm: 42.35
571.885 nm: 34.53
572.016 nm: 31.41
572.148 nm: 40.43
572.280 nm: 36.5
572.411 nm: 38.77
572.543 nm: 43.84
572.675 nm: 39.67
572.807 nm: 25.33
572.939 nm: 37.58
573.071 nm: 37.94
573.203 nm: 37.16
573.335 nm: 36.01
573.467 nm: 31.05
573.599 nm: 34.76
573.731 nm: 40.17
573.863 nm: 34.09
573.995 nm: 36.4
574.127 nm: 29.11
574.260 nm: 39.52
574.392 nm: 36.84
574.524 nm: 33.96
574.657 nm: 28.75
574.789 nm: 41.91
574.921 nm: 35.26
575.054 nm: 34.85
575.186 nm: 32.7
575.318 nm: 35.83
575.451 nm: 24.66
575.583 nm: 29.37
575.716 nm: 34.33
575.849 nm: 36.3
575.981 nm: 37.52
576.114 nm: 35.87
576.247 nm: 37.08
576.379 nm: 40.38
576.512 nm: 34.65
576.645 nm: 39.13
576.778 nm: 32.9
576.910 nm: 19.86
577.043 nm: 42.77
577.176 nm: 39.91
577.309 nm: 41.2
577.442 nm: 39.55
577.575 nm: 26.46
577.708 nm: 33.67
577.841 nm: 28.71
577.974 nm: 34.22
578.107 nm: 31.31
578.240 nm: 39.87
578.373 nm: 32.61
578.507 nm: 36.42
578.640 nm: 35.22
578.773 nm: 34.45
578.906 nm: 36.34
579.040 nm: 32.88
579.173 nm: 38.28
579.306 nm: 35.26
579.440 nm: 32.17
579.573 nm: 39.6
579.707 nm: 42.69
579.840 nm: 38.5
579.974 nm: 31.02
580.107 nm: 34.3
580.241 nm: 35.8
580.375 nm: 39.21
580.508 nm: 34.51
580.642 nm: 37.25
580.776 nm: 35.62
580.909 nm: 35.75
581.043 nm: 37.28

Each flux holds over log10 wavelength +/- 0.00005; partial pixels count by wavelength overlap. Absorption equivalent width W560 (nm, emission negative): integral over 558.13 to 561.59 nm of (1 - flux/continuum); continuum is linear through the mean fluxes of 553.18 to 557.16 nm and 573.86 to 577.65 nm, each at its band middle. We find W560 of 0.23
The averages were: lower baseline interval 34.6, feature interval 32.4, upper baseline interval 34.9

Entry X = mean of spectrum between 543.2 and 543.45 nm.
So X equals 39.4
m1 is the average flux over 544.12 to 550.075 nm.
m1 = 34.4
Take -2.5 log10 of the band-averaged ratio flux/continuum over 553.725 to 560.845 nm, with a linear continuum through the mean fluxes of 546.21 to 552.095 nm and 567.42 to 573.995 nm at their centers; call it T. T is 0.00 mag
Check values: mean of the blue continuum 33.5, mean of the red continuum 35.2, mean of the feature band 34.1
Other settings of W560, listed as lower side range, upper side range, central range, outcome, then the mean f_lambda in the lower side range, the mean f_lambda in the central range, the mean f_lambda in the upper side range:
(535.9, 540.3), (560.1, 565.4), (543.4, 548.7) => -0.098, 34.3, 35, 34.4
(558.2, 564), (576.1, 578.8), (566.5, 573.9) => -0.139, 33.5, 35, 35.1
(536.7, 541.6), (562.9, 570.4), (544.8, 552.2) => -0.160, 33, 34.2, 34.5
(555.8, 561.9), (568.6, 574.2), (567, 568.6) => 0.045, 33.6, 33.9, 35.4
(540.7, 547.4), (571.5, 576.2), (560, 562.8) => 0.036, 34.5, 34.5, 35.3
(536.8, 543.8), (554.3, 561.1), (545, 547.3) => -0.145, 33.5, 35.7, 33.7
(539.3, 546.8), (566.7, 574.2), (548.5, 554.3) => 0.063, 33.9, 33.9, 35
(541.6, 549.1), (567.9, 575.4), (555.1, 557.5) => 0.035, 34.8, 34.3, 34.8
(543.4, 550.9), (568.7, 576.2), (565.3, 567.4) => 0.082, 34.4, 33.7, 35.2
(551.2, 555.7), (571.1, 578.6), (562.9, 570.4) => 0.061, 34.5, 34.5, 35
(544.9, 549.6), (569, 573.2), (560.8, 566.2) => 0.211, 35.1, 34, 35.5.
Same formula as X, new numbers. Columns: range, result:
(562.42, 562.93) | 31.3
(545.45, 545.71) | 31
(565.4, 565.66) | 35.5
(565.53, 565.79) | 35.2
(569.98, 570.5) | 34.8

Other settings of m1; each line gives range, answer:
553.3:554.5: 35.6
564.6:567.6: 33.7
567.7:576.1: 34.8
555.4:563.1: 33.8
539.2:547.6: 34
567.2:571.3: 35.1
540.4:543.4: 32.5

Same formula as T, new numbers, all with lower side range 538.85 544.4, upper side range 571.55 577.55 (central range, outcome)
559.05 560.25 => 0.07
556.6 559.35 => 0.03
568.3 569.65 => 0.01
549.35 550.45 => 0.11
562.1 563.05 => 0.03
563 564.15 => 0.02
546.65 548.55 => 0.01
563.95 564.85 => -0.01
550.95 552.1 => 0.01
